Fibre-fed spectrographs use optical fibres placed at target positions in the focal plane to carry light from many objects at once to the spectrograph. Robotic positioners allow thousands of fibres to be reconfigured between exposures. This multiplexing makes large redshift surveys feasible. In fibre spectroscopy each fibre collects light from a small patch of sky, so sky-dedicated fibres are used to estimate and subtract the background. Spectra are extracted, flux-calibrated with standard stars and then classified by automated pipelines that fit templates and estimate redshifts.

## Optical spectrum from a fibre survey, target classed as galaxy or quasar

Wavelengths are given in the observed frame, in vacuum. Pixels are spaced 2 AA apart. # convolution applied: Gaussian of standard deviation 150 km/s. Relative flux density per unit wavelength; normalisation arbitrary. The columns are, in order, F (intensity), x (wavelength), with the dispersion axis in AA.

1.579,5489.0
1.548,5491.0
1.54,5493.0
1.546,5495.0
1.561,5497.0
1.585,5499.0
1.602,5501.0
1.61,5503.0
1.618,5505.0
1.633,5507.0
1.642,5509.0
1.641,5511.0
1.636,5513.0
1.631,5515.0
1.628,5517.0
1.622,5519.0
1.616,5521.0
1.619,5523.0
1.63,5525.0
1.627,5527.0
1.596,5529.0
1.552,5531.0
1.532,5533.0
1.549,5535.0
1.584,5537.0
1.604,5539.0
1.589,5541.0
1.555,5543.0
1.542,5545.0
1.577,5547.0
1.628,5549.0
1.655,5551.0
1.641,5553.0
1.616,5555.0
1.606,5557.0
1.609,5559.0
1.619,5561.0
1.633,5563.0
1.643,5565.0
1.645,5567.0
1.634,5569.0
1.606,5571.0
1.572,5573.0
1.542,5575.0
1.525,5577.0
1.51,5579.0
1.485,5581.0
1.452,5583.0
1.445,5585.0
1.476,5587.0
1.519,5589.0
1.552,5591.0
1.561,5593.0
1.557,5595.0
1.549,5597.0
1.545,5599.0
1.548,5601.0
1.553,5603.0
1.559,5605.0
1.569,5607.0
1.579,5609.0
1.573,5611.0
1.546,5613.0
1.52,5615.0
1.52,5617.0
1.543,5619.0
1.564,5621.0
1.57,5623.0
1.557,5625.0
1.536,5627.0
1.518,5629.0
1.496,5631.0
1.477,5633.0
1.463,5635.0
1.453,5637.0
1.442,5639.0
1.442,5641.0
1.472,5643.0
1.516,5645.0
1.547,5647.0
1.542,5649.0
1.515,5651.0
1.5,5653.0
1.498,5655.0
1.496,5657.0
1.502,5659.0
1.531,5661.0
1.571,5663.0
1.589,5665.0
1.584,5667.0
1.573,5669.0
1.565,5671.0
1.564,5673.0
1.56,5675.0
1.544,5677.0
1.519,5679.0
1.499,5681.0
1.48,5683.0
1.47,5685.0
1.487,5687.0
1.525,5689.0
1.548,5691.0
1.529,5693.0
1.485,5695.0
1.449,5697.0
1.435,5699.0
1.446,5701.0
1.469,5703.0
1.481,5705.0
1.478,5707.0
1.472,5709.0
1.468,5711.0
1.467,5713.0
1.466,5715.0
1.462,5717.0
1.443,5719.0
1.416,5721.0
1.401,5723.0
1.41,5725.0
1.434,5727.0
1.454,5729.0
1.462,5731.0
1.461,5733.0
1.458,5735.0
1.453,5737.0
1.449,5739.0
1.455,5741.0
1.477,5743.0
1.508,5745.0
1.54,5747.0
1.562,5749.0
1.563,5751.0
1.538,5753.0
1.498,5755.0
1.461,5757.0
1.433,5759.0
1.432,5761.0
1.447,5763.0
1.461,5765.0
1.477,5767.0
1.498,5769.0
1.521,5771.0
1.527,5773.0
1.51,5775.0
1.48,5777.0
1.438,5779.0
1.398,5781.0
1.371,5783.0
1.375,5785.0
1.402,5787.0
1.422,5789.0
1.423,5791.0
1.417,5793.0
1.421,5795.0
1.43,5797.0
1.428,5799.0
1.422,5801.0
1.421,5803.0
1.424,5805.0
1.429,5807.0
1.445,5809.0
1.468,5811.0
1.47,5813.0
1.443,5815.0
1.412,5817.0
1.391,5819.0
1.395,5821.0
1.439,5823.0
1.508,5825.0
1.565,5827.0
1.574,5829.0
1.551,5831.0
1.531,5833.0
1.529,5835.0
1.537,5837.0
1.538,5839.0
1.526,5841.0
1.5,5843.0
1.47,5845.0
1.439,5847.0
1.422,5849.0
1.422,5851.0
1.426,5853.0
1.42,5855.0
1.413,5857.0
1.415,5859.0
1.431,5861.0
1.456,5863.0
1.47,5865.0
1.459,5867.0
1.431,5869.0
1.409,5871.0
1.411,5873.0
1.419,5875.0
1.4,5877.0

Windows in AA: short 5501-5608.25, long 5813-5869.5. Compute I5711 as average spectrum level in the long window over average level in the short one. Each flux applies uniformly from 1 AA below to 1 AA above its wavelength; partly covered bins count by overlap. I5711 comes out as 0.93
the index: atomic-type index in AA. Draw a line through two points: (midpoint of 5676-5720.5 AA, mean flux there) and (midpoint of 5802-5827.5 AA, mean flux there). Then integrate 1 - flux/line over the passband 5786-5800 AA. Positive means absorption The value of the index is 0.3 AA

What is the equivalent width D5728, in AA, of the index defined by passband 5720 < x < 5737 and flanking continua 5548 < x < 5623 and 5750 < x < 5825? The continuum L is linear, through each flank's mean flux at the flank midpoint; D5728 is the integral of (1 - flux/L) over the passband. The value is 0.50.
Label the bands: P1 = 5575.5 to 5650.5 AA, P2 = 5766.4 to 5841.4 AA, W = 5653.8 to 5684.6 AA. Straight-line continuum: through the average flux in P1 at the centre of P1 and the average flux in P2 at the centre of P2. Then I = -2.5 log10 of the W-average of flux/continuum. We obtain -0.024 mag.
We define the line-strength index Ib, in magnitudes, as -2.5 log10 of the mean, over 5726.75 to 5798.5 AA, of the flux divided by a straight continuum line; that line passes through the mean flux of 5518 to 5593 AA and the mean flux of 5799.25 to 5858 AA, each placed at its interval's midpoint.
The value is 0.02 mag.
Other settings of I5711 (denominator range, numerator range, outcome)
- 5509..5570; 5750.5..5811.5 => 0.90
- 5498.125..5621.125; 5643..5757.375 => 0.95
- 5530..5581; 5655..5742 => 0.94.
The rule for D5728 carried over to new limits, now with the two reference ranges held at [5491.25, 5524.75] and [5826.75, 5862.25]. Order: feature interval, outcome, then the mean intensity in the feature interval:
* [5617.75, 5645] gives 1.02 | 1.5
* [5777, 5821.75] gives 2.30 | 1.42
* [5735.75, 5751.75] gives 0.21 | 1.5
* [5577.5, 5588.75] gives 0.72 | 1.48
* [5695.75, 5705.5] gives 0.51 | 1.46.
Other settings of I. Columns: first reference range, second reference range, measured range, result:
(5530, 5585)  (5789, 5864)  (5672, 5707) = 0.01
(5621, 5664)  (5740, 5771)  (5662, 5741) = 0.01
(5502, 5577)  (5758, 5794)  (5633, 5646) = 0.05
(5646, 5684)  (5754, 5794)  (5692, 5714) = 0.03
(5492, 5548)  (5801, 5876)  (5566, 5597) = 0.02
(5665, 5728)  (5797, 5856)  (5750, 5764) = 0.00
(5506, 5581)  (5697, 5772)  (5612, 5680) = 0.00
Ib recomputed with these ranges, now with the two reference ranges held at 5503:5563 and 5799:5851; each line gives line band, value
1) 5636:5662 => 0.041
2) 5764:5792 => 0.032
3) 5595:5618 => 0.015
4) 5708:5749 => 0.041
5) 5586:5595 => 0.035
